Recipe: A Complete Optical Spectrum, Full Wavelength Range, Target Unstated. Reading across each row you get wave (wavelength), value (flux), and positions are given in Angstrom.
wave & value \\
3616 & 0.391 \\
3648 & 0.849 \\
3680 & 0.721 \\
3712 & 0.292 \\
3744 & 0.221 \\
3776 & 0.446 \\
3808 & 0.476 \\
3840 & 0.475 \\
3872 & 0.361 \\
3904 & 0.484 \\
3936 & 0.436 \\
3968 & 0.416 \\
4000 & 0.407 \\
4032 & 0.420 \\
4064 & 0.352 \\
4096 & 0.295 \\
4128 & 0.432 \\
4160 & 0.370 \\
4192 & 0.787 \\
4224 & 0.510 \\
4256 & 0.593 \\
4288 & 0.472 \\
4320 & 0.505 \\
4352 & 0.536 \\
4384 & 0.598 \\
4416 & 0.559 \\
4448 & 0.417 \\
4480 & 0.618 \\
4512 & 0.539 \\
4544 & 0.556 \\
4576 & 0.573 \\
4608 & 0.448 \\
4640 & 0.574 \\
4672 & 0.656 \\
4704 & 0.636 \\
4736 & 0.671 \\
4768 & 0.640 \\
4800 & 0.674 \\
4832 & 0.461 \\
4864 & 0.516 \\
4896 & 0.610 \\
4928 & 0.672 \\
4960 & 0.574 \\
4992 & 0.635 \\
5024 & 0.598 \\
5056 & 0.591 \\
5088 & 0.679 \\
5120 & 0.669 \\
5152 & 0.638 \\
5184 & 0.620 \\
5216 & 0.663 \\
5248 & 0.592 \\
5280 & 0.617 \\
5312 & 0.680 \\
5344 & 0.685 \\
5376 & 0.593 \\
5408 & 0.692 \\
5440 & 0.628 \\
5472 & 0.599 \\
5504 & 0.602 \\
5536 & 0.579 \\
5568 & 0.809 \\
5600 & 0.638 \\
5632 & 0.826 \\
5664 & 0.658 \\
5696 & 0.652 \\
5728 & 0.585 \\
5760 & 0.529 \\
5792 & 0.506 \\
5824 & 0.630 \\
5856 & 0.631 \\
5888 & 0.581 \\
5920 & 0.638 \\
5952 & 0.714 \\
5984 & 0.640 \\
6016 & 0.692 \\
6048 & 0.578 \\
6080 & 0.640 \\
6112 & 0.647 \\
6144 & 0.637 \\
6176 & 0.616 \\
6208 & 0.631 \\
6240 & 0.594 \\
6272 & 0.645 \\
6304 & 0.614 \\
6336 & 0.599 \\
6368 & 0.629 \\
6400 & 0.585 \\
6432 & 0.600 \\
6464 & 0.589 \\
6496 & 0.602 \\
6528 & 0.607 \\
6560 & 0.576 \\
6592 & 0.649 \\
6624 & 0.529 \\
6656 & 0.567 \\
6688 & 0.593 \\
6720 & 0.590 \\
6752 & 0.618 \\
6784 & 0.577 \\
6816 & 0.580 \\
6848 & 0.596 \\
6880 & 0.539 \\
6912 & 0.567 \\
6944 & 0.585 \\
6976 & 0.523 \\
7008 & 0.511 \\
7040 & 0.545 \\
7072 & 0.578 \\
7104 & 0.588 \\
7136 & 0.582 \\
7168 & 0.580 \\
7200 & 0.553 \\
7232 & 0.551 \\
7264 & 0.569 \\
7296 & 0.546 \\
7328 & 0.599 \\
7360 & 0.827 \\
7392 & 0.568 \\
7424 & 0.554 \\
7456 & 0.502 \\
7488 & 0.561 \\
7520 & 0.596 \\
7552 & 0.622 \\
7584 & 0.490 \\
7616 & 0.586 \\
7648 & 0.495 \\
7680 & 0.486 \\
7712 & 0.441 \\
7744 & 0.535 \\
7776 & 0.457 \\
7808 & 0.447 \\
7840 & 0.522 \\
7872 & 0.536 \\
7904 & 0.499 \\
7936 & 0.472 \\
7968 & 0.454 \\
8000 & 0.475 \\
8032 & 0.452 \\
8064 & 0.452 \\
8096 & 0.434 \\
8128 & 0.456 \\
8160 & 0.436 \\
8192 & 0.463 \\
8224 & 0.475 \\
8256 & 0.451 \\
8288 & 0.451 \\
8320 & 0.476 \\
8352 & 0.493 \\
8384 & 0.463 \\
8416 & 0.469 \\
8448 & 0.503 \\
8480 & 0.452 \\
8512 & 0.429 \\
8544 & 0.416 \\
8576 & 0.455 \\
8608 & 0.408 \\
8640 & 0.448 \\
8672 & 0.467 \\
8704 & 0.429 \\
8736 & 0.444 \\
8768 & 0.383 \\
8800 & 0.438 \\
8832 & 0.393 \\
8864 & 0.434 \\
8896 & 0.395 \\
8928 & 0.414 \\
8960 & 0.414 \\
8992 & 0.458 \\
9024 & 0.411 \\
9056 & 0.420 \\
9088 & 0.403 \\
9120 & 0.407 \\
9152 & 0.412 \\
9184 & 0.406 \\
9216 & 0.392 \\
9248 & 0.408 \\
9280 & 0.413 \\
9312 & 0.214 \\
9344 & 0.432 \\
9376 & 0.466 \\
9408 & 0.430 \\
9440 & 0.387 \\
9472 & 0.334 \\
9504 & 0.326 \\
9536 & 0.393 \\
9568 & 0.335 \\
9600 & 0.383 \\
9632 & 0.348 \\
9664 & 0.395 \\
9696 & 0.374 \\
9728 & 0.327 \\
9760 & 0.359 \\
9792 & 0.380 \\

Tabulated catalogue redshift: 0.122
